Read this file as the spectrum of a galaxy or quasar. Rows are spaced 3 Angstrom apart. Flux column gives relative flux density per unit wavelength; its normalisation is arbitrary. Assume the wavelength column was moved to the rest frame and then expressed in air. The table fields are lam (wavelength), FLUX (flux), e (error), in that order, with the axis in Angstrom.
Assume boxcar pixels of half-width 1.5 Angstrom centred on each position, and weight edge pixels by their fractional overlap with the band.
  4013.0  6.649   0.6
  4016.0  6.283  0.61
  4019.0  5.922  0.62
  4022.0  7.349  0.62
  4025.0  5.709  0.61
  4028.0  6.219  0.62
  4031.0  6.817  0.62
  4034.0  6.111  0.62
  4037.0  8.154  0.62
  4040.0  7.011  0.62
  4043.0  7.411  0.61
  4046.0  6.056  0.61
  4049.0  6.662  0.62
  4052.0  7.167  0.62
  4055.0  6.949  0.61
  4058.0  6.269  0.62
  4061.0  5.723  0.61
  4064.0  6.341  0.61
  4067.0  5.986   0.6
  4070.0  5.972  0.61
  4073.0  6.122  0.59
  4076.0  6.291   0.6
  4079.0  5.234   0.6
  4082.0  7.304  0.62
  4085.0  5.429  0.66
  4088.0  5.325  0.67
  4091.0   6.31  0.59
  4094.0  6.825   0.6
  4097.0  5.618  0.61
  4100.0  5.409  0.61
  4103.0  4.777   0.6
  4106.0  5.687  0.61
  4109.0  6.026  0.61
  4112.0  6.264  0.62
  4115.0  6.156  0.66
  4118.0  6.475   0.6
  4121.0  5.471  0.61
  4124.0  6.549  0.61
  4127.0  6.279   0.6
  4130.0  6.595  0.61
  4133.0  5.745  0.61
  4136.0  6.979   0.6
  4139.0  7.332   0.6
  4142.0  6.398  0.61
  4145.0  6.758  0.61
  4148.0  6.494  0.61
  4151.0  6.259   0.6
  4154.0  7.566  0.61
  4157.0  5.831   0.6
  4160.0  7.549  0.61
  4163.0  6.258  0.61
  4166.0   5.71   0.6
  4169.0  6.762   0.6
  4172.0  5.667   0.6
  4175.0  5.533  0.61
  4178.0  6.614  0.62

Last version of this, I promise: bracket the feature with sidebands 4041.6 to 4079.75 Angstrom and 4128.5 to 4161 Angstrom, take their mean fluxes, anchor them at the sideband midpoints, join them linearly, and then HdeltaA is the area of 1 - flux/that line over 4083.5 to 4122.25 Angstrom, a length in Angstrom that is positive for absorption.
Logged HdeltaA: 4.0 Angstrom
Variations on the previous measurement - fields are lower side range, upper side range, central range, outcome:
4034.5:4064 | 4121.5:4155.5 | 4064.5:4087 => 2.3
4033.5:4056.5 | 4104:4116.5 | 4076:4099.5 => 1.2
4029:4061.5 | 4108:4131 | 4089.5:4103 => 1.1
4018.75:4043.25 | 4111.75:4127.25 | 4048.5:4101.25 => 2.6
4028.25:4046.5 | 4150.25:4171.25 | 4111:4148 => 1.2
